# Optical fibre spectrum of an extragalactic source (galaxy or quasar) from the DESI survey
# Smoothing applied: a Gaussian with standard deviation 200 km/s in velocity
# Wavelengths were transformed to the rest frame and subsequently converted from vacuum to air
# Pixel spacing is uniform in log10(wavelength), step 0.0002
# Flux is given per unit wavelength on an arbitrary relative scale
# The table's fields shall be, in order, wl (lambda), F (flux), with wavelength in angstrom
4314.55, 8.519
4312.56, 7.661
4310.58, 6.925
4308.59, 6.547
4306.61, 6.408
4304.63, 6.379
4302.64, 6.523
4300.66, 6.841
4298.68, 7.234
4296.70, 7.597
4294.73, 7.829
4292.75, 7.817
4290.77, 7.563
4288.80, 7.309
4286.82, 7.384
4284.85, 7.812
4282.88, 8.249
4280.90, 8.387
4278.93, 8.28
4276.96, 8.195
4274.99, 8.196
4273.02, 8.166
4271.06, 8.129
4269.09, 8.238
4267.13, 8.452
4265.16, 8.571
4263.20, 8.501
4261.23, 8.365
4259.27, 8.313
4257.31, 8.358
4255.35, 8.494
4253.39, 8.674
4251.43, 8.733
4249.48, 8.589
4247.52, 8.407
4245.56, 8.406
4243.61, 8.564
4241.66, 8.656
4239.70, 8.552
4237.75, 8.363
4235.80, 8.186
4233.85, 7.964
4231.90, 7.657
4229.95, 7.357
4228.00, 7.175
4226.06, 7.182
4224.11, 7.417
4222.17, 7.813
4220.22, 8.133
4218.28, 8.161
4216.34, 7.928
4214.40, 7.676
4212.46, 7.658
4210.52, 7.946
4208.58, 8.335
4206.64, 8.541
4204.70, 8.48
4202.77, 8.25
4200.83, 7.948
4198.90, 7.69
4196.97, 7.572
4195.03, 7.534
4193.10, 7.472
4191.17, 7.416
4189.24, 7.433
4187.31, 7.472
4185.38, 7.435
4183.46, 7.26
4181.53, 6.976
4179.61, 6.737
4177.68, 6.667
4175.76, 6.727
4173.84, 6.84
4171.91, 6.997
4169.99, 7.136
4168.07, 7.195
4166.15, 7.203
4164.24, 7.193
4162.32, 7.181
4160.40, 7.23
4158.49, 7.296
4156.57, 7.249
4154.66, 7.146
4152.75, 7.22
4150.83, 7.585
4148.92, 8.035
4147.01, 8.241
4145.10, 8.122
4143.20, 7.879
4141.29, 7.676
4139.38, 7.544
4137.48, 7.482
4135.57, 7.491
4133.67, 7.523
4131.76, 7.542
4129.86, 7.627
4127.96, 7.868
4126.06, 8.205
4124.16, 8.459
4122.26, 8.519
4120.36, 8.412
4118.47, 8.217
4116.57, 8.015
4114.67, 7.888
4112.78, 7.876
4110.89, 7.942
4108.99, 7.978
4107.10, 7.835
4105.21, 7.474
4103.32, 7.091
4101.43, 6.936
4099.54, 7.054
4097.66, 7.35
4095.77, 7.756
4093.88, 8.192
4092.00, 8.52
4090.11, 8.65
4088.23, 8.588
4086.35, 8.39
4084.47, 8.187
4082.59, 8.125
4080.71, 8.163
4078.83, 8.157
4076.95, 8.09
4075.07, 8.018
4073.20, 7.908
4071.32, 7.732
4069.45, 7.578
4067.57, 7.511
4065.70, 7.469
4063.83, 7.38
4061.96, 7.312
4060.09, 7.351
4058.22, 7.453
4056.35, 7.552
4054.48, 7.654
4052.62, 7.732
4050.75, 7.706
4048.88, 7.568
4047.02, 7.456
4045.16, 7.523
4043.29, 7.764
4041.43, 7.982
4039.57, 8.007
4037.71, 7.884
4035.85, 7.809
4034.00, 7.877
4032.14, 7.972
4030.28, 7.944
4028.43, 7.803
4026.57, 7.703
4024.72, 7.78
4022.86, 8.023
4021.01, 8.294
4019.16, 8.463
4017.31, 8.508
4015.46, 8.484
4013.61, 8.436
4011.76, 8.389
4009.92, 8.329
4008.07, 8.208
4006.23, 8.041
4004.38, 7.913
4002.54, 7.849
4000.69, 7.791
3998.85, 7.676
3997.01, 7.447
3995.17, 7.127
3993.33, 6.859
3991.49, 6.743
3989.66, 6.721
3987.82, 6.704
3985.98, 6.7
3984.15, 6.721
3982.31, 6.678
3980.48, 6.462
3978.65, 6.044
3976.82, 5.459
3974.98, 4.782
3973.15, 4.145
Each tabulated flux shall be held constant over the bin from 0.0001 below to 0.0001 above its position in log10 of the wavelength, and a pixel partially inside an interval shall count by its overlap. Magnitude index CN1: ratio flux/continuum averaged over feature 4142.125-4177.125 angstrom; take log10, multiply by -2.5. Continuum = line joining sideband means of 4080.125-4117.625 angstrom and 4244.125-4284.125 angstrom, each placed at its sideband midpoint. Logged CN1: 0.102 mag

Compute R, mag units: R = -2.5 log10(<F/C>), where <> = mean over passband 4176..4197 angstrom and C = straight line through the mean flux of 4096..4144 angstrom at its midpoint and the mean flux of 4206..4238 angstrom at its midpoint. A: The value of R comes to 0.08 mag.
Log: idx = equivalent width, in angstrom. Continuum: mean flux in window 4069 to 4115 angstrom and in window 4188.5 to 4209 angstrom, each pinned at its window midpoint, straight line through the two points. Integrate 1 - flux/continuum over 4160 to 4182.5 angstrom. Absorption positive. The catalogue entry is 2.5 angstrom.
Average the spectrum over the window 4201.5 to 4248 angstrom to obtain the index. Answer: 8.03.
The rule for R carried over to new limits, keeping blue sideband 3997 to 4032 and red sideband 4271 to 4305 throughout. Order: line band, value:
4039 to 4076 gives 0.053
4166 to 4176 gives 0.120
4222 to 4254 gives -0.049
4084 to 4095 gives -0.061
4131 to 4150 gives 0.018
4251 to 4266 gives -0.104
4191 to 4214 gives -0.016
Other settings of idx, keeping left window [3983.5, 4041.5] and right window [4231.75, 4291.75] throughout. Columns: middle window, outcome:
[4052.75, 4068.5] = 0.8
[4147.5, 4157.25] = 0.7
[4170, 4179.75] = 1.5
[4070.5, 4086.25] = -0.4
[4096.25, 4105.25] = 0.9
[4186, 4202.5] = 1.1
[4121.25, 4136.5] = 0.2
